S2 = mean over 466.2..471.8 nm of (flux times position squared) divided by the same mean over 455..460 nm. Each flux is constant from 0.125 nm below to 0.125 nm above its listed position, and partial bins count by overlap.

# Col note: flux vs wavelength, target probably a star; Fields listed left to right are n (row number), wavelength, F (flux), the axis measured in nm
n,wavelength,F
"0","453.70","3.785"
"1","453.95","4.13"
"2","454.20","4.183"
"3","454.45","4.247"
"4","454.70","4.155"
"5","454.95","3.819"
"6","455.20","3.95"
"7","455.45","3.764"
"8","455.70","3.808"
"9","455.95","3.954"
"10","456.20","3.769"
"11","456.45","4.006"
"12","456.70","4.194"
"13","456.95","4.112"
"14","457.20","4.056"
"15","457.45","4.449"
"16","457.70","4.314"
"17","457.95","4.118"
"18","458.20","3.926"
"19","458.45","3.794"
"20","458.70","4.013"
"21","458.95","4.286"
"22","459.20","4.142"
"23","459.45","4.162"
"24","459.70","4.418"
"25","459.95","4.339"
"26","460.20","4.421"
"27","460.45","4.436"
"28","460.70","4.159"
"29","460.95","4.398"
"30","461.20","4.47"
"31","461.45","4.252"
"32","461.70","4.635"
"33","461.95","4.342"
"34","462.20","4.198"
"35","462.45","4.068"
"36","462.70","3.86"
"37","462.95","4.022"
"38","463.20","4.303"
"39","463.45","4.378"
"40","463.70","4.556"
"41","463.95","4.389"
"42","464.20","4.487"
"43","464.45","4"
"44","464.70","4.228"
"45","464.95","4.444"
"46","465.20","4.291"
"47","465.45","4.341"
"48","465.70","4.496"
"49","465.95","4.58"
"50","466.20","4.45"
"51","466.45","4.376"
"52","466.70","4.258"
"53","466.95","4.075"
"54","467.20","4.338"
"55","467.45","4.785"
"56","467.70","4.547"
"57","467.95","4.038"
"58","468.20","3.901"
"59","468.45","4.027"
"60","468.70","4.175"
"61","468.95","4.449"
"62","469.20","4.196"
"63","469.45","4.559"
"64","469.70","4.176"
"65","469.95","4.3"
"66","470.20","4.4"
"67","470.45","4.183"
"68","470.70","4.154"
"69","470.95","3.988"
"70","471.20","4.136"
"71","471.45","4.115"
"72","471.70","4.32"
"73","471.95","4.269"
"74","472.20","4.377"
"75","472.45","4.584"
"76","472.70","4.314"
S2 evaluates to 1.10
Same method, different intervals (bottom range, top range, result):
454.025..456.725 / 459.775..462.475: 1.12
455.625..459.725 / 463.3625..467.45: 1.11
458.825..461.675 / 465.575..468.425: 1.03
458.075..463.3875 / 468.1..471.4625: 1.03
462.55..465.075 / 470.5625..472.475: 1.02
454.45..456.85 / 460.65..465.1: 1.12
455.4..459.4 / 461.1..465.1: 1.08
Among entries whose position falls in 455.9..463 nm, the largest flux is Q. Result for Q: 4.635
